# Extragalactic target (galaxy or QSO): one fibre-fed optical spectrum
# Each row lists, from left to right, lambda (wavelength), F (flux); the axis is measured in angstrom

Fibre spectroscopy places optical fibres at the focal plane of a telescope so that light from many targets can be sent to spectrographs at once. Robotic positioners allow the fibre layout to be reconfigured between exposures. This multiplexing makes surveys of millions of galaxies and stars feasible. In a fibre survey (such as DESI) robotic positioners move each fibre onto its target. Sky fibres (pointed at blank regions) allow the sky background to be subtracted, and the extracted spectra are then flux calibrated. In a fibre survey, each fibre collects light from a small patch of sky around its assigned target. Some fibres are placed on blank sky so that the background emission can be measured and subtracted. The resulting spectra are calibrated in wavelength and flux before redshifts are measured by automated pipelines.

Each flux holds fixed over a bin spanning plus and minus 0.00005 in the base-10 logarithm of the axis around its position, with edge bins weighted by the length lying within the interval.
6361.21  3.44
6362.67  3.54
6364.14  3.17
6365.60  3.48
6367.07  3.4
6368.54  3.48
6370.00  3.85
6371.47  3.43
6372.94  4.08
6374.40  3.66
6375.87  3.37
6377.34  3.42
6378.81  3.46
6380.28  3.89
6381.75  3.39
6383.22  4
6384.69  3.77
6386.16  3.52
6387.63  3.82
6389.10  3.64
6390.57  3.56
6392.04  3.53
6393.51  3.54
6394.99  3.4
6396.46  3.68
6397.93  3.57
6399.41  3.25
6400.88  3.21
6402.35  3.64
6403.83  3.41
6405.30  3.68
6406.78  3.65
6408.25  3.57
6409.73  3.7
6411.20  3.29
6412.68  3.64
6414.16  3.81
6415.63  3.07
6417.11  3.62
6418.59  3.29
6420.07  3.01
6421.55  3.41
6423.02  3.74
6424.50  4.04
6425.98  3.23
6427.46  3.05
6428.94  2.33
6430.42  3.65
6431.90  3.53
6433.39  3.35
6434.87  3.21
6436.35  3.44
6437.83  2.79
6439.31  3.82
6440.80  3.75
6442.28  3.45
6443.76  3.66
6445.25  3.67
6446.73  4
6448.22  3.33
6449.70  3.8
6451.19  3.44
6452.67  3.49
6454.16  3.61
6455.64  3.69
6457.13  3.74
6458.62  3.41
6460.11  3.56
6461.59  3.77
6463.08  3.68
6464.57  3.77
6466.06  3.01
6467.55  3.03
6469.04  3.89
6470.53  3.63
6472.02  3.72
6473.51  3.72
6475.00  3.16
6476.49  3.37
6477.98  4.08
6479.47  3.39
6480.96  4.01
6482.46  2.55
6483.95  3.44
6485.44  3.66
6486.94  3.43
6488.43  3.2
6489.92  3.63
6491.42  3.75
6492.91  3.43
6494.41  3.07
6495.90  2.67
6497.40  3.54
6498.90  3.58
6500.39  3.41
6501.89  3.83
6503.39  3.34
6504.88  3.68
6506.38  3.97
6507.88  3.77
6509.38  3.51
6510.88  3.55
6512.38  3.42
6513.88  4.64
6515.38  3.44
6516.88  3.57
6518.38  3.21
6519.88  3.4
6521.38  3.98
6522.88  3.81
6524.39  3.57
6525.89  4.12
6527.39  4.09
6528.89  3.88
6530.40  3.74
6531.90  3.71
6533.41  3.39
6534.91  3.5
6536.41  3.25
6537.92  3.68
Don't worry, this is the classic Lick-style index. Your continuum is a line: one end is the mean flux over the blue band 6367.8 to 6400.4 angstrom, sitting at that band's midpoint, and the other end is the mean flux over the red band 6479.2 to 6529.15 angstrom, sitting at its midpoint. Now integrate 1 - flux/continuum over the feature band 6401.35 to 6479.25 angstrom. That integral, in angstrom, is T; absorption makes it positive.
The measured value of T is 1.79 angstrom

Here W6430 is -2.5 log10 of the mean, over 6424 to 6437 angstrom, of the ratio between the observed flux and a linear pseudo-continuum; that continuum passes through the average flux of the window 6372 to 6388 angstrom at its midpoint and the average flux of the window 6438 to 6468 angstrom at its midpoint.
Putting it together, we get 0.10 mag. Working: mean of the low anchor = 3.66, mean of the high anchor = 3.57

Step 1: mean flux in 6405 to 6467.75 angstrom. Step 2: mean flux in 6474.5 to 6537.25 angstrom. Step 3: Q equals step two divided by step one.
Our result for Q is 1.02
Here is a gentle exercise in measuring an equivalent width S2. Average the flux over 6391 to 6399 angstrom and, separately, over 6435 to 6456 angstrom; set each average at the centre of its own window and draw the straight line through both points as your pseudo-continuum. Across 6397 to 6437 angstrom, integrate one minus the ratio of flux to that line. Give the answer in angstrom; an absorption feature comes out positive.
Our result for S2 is 1.3 angstrom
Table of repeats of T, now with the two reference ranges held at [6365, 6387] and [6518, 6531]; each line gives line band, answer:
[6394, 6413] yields 0.7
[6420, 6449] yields 1.9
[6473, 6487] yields 0.9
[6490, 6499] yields 0.9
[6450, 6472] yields 0.8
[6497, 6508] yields 0.3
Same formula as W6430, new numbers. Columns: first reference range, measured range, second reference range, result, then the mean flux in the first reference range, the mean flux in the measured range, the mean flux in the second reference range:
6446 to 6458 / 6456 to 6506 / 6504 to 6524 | 0.05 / 3.63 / 3.49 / 3.68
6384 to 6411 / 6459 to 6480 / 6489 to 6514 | 0.00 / 3.56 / 3.56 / 3.55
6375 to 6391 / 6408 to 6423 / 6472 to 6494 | 0.04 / 3.62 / 3.45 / 3.49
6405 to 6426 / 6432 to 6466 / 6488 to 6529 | 0.00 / 3.52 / 3.55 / 3.61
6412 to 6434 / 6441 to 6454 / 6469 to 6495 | -0.06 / 3.38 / 3.61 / 3.5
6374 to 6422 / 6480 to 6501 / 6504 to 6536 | 0.09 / 3.53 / 3.38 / 3.71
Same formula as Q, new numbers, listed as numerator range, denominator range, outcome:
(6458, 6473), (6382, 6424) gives 1.00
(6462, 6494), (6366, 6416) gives 0.98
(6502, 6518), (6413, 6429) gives 1.09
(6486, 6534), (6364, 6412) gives 1.01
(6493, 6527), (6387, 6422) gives 1.03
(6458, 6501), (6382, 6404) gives 0.97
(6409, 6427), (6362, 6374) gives 0.98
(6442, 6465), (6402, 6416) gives 1.02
